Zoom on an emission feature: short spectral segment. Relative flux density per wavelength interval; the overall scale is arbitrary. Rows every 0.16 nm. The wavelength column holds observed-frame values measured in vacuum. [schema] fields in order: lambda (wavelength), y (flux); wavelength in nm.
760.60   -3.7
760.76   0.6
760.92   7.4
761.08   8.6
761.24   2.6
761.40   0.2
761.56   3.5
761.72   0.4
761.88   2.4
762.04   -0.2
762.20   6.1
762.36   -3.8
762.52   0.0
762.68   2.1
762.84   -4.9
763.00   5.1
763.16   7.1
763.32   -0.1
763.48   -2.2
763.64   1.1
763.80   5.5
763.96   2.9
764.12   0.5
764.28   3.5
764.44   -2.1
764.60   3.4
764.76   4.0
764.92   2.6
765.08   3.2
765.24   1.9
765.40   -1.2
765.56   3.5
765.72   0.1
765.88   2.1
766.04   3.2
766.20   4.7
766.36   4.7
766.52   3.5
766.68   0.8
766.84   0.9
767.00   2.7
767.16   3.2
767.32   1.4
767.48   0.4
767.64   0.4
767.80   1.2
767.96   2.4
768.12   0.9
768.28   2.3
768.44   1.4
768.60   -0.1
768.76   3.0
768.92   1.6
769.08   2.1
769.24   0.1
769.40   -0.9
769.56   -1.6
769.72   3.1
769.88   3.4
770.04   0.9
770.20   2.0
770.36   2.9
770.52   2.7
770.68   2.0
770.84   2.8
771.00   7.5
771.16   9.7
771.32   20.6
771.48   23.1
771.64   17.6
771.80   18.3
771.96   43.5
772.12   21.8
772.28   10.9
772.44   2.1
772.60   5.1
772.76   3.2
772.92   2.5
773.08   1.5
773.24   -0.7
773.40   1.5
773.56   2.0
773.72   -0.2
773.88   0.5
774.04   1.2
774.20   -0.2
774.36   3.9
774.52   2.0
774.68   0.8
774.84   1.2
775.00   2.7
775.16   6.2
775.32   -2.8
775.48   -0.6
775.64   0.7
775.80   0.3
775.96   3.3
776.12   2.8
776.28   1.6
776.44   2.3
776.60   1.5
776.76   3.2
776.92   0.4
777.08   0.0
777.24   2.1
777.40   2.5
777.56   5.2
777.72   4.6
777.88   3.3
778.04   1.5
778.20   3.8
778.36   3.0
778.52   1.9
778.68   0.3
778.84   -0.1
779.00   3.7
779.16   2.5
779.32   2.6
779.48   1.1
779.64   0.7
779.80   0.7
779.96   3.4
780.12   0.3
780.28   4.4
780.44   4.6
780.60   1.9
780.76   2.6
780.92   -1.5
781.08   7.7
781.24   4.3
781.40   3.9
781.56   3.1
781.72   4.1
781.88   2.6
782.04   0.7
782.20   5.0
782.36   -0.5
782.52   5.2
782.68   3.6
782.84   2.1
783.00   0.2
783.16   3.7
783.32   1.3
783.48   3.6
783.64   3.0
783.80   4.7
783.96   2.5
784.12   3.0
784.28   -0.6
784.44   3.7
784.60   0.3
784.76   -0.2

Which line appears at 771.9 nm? [O II] 3727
